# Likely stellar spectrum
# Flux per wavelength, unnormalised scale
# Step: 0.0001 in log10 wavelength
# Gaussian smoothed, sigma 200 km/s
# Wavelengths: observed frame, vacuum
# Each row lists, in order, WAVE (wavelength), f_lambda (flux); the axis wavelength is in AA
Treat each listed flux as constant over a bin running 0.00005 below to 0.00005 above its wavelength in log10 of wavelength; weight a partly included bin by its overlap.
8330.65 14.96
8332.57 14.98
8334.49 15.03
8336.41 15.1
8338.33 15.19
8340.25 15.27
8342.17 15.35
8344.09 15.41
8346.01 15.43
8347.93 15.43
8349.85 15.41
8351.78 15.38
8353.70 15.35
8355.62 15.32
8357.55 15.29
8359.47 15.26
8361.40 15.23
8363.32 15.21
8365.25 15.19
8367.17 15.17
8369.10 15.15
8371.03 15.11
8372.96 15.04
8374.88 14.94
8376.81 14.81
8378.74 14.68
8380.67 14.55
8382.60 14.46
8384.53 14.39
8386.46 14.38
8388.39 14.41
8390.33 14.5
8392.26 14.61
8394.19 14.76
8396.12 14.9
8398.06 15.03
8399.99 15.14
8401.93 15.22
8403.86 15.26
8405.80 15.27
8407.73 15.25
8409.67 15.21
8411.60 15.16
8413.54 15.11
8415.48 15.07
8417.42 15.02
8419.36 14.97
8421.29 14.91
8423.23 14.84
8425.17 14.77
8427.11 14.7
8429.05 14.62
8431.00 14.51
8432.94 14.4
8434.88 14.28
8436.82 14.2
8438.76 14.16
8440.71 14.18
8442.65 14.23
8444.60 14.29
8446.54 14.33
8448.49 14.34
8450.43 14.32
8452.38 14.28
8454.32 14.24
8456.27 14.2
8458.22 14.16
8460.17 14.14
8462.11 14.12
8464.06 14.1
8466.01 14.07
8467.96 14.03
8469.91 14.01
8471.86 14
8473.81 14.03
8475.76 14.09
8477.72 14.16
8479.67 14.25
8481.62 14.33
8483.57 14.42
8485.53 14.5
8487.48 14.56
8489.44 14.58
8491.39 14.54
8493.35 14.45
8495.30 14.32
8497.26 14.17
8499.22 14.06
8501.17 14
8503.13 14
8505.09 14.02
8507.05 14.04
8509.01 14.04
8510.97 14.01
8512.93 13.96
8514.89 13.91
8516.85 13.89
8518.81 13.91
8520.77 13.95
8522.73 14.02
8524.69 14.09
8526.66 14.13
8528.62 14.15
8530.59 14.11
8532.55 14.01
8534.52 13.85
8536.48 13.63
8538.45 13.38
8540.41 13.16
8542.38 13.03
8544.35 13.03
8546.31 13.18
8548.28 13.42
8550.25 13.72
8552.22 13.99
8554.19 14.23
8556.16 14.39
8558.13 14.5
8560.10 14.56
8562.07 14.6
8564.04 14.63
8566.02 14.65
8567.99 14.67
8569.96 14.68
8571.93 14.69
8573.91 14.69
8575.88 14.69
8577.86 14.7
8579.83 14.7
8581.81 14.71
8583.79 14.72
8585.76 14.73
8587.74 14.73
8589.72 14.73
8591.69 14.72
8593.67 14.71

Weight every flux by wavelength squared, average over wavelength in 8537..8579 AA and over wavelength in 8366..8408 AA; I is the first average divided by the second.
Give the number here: 1.0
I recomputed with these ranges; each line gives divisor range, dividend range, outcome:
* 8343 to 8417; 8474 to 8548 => 0.96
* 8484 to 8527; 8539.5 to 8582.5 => 1.02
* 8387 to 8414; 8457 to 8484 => 0.96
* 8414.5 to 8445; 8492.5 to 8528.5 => 0.98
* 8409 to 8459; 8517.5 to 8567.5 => 0.98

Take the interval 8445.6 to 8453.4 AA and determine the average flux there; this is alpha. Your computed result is 14.3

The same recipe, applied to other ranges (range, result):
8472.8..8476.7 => 14.1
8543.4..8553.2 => 13.5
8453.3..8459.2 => 14.2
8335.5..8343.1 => 15.2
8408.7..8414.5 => 15.2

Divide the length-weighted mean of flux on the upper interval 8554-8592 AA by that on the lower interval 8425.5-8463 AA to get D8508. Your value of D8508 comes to 1.0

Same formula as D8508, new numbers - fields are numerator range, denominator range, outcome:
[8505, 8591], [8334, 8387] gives 0.94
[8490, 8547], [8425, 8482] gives 0.98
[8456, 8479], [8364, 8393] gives 0.95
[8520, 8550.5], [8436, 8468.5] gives 0.96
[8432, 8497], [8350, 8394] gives 0.95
